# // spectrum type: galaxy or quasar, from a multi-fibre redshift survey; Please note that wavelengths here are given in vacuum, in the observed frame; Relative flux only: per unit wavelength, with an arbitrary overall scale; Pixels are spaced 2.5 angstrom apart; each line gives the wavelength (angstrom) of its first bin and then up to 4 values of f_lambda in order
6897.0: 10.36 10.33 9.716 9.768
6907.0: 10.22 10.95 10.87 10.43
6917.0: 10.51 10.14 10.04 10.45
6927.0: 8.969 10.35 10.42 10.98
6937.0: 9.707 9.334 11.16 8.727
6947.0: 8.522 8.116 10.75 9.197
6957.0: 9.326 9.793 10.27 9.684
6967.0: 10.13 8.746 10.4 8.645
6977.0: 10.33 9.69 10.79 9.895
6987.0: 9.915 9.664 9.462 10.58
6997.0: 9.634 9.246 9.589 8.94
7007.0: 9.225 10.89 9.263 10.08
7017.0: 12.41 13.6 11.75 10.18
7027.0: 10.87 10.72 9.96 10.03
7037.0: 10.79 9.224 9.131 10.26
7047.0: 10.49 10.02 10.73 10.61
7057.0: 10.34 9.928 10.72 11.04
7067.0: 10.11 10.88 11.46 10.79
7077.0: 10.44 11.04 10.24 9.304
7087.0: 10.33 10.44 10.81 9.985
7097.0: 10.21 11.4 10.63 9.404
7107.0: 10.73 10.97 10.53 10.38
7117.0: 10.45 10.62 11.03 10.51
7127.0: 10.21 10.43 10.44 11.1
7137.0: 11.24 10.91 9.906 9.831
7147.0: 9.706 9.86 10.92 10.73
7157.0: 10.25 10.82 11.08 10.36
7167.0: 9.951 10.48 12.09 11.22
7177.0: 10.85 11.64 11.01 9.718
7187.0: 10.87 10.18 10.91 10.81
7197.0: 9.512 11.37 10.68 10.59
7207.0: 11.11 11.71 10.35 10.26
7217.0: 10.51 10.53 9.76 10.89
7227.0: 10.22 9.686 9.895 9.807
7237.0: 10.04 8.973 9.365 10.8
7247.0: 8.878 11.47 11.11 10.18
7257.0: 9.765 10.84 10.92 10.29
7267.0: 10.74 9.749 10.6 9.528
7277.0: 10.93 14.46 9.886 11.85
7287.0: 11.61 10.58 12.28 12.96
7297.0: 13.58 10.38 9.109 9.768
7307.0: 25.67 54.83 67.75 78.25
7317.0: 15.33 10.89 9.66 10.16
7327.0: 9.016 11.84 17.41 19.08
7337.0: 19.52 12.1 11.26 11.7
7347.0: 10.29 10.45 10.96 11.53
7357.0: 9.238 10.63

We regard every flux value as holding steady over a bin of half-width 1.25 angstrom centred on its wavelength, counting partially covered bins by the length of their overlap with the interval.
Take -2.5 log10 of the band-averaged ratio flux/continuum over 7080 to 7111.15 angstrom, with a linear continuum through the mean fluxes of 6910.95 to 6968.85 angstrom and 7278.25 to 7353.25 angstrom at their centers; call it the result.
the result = 0.267 mag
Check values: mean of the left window 9.89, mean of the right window 18.1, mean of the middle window 10.4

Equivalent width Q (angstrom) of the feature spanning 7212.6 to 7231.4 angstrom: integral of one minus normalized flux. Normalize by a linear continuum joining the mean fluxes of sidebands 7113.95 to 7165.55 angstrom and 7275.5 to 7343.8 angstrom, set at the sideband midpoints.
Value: 5.5 angstrom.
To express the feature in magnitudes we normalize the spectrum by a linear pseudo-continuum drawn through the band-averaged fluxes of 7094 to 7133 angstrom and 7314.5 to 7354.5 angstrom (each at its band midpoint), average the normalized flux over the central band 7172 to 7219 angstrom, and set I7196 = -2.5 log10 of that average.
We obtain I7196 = 0.12 mag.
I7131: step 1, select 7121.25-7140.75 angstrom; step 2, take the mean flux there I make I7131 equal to 10.7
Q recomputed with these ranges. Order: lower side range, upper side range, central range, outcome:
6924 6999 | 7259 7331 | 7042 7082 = 5.1 angstrom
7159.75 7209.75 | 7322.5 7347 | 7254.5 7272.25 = 2.5 angstrom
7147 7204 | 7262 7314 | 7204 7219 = 2.5 angstrom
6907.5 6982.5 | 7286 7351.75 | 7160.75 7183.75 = 6.7 angstrom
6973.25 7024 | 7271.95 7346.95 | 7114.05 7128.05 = 2.9 angstrom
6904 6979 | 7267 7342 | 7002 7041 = 4.0 angstrom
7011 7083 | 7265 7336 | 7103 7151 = 9.3 angstrom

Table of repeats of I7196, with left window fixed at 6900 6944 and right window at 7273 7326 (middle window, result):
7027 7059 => 0.29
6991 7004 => 0.25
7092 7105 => 0.38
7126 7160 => 0.45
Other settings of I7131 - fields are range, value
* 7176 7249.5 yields 10.4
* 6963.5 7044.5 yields 10.1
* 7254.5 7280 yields 10.6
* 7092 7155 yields 10.5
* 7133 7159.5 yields 10.5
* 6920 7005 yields 9.76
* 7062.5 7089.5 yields 10.6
